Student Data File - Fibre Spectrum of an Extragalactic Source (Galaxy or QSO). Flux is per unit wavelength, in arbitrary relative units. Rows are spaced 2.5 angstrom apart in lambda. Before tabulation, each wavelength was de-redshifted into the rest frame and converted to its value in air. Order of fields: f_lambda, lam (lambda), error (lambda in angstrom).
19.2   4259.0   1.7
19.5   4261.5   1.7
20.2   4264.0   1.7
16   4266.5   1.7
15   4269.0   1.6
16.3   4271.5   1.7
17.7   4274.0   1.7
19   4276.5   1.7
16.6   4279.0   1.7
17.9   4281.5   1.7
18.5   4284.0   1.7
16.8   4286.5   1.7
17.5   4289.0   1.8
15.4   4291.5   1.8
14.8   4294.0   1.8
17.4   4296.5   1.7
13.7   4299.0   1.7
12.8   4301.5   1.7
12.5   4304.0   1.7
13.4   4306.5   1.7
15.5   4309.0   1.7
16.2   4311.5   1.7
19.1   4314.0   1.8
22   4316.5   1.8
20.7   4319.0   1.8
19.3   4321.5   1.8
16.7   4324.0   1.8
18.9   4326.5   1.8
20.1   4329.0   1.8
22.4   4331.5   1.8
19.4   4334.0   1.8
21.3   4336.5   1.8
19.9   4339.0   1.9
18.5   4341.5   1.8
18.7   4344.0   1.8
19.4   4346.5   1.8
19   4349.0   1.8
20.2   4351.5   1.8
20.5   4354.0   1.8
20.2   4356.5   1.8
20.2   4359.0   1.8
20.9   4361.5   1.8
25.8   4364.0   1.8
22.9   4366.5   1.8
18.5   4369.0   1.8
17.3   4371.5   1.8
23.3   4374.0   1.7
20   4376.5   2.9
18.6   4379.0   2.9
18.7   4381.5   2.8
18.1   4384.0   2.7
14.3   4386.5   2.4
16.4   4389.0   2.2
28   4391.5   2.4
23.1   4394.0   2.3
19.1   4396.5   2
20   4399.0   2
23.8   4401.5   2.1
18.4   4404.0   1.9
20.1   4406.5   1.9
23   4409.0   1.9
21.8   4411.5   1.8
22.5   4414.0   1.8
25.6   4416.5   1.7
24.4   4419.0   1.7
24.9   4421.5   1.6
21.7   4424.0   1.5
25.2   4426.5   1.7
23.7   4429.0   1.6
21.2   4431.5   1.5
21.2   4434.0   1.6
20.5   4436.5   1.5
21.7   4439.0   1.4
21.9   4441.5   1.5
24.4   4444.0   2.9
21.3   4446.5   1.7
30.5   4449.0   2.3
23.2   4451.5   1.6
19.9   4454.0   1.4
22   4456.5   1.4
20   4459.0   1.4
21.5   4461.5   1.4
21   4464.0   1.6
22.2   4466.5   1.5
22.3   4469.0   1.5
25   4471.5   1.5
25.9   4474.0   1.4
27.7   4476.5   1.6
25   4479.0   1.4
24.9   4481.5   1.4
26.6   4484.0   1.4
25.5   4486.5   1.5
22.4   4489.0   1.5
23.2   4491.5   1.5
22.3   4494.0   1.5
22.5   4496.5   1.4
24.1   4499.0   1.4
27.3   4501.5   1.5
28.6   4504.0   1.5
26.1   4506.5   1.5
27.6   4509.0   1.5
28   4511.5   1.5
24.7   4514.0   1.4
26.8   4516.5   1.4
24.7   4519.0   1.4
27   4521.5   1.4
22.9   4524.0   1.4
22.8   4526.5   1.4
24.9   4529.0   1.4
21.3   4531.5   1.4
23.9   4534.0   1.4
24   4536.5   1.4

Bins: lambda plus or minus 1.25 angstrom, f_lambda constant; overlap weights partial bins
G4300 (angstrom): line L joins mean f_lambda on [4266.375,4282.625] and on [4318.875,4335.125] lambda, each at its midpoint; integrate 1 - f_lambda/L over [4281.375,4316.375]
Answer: 4.26 angstrom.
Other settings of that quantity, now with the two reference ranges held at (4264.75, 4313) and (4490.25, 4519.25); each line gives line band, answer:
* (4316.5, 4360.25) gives -3.9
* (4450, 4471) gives 1.6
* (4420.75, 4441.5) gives -0.1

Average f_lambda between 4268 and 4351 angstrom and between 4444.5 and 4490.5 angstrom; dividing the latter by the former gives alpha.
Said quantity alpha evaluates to 1.3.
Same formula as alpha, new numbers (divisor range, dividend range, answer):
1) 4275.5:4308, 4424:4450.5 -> 1.46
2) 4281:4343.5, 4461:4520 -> 1.41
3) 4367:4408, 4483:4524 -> 1.27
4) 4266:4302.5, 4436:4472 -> 1.37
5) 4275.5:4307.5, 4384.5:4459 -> 1.39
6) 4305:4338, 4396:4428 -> 1.19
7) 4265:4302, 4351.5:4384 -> 1.24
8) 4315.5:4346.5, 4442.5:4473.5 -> 1.15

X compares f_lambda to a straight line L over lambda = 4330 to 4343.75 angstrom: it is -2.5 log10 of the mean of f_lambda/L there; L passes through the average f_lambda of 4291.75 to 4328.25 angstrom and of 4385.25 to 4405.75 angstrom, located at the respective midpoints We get -0.14 mag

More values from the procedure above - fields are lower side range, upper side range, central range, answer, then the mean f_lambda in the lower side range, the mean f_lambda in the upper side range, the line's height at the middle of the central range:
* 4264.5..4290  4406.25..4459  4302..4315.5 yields 0.20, 17.2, 22.9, 18.4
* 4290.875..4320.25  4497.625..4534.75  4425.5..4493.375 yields -0.02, 16.1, 25.4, 22.9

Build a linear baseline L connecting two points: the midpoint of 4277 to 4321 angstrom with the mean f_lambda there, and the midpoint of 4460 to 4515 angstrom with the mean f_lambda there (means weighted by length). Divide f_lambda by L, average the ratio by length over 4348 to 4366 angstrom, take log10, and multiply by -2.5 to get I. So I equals -0.11 mag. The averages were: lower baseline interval 16.6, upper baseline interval 24.7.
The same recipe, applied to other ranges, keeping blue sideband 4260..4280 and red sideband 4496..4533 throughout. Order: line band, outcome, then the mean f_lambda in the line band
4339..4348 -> 0.05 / 19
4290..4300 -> 0.19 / 15.4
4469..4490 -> -0.04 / 25.2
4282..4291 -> 0.04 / 17.4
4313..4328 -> -0.02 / 19.5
